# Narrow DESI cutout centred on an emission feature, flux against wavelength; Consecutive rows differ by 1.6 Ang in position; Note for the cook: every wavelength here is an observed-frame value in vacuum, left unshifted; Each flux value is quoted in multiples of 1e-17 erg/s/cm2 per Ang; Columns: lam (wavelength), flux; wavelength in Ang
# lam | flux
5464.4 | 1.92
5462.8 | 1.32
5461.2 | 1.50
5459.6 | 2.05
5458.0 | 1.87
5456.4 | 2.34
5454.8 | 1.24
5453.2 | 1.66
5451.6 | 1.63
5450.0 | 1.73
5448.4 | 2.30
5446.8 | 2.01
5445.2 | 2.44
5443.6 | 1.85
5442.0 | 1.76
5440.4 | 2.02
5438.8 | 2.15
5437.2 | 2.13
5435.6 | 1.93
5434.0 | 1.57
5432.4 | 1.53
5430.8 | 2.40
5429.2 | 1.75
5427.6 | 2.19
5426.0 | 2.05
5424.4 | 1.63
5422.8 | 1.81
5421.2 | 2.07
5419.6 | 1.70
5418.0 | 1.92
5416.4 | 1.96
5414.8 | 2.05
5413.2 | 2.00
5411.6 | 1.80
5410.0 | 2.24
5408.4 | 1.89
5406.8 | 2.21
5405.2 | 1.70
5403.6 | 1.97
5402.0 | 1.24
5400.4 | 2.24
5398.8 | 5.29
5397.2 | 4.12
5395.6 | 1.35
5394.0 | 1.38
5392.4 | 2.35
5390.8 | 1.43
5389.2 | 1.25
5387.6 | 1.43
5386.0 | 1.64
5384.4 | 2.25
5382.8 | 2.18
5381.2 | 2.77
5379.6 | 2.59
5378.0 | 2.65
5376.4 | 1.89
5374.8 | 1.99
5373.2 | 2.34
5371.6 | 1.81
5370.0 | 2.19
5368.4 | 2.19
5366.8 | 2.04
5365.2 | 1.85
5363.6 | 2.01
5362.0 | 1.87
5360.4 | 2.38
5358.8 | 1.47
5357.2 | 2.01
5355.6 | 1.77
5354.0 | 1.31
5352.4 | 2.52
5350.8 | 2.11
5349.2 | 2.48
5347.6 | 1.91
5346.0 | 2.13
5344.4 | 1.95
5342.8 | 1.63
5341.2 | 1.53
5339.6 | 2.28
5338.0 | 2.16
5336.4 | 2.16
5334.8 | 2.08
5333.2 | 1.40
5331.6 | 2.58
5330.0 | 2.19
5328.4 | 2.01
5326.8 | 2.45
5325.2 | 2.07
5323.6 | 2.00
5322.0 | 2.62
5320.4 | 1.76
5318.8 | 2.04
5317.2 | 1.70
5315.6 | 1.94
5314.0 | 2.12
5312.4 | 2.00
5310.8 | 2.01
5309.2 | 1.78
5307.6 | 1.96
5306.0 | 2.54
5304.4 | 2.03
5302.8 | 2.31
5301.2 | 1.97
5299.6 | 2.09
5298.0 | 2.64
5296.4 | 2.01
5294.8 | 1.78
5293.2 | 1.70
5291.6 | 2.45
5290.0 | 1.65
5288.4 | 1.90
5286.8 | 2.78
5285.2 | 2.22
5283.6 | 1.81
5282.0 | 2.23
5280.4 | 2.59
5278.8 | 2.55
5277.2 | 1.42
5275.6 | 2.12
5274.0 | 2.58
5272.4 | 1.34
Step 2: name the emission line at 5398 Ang H-beta 4861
